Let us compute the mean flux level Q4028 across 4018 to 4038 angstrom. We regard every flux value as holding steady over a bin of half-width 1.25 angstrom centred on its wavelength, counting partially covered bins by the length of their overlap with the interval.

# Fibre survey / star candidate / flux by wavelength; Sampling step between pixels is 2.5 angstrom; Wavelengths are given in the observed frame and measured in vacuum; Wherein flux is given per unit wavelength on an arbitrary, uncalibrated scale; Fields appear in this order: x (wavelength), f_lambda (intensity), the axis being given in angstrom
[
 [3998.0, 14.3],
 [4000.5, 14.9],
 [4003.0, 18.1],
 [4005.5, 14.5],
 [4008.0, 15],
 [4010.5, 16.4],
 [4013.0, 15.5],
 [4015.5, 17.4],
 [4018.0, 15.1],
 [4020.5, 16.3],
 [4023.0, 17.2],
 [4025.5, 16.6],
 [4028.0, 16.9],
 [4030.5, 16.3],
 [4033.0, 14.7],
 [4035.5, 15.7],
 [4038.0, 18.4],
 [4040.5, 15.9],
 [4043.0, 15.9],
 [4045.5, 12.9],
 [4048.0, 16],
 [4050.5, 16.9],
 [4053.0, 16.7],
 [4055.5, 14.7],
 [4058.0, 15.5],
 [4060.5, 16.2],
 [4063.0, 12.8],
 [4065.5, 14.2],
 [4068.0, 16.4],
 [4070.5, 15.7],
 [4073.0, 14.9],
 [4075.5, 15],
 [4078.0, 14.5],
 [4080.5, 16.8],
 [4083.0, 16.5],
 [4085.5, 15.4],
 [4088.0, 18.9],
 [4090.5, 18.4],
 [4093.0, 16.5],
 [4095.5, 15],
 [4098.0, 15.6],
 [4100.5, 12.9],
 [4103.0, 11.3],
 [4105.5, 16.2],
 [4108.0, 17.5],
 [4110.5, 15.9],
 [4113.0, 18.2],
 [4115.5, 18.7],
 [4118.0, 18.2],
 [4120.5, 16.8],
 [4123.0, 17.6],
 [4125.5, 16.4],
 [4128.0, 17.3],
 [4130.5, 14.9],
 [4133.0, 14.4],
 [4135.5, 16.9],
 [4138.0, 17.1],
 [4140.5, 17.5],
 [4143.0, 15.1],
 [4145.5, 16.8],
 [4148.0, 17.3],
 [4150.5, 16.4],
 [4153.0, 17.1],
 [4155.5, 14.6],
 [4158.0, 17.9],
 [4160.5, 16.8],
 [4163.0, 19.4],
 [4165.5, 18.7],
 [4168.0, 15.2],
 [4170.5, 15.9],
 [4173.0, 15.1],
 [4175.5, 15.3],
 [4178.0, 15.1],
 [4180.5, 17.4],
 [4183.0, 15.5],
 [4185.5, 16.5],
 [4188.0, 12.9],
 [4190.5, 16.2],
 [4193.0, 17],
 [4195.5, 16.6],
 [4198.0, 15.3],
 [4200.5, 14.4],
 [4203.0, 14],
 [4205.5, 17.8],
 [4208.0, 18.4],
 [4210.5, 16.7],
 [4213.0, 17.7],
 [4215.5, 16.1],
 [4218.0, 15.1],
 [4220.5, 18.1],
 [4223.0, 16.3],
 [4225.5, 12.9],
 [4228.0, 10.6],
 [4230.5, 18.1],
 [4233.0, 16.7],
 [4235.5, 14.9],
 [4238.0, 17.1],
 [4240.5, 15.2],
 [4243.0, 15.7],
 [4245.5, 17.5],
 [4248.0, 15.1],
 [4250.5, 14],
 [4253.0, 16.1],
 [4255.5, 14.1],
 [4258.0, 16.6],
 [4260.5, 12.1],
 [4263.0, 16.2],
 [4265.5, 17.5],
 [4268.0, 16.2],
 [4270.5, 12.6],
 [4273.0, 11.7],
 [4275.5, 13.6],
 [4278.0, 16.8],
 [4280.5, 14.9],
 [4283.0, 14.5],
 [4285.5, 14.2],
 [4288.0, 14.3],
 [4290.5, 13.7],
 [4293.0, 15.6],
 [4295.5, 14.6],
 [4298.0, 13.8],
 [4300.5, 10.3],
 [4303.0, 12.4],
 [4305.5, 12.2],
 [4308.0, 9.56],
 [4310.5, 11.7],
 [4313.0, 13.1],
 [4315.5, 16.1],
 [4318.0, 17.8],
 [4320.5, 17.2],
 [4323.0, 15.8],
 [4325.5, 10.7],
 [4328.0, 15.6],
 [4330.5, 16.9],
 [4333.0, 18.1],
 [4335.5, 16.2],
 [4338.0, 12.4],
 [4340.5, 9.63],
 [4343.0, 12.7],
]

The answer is 16.3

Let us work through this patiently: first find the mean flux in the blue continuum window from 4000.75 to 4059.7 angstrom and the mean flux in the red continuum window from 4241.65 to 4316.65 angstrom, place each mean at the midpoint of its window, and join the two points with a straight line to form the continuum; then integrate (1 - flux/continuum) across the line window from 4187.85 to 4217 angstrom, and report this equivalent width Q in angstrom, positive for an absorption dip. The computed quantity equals -2.8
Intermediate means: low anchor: 16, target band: 16.2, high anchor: 14.2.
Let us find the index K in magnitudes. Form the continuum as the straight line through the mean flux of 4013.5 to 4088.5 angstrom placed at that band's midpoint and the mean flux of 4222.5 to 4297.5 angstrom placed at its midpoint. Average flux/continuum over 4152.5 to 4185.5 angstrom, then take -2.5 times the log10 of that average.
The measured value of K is -0.08 mag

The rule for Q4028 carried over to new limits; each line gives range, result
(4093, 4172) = 16.4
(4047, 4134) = 16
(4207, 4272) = 15.7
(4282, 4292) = 14.2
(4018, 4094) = 15.9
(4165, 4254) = 15.8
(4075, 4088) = 16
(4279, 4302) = 14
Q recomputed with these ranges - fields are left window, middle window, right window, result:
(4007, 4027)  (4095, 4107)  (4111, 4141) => 1.8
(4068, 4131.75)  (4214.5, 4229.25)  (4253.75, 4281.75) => 0.3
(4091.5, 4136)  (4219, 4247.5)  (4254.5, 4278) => -1.4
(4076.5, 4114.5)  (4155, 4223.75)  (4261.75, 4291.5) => -4.4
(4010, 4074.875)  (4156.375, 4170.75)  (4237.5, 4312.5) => -2.2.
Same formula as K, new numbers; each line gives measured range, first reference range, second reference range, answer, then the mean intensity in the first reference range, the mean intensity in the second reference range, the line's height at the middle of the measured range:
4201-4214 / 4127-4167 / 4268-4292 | -0.08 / 16.7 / 14.2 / 15.6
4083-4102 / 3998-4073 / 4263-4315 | -0.05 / 15.8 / 13.8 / 15.3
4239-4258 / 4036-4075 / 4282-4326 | -0.10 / 15.5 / 13.8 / 14.2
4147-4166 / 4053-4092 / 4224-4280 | -0.12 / 15.8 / 15.1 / 15.4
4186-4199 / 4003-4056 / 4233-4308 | -0.04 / 16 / 14.6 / 15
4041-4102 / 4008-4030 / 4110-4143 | 0.07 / 16.3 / 16.9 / 16.6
